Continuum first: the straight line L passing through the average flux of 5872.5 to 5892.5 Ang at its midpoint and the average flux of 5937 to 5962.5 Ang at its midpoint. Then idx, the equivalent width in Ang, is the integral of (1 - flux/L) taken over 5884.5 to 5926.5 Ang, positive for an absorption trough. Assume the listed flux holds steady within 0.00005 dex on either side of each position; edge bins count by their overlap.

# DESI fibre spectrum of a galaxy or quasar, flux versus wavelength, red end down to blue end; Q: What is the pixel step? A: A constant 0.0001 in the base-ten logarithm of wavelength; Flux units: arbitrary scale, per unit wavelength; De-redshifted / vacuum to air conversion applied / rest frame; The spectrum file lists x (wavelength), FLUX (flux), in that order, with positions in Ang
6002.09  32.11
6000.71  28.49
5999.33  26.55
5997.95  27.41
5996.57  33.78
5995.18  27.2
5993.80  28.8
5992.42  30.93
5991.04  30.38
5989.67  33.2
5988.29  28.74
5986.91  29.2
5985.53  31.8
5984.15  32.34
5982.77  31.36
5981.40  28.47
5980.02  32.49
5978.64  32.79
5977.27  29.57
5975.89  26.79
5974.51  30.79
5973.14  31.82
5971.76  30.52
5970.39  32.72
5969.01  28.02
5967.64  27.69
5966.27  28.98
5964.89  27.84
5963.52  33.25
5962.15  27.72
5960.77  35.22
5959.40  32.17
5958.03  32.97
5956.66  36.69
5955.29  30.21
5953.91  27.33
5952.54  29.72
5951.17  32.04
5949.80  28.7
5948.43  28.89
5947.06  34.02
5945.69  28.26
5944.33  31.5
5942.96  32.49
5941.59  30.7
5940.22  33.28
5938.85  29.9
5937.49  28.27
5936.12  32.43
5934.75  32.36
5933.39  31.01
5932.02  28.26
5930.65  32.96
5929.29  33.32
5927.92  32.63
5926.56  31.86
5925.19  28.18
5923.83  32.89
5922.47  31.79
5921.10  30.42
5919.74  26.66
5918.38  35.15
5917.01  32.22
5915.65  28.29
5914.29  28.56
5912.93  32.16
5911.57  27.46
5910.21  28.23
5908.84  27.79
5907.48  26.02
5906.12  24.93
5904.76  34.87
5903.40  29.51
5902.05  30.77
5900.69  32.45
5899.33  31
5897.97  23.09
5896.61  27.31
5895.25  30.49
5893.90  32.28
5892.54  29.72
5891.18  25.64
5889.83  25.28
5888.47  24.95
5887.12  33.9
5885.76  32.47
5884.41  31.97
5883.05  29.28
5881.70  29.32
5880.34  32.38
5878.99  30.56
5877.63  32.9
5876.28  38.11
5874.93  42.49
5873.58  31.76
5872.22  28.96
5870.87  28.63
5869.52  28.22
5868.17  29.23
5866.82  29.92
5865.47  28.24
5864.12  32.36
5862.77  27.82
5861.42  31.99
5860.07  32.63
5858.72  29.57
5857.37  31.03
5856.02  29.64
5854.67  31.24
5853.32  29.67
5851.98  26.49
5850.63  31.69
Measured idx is 2.3 Ang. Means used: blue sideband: 31.4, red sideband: 31.1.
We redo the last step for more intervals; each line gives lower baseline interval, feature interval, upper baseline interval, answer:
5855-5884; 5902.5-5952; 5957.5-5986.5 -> 0.7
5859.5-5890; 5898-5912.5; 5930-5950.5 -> 0.9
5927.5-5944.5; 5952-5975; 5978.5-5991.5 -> 0.3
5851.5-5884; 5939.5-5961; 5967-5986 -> -0.6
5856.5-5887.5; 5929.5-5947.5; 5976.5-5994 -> -0.1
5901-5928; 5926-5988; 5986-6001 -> -2.3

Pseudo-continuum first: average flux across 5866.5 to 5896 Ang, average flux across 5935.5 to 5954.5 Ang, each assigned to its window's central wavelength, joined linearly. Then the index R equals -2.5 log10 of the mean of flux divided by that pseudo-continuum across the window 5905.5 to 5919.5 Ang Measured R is 0.061 mag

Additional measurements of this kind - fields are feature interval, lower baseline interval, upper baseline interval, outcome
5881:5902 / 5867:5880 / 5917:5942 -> 0.09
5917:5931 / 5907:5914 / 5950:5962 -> -0.08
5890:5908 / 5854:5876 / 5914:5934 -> 0.07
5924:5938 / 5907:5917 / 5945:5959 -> -0.05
